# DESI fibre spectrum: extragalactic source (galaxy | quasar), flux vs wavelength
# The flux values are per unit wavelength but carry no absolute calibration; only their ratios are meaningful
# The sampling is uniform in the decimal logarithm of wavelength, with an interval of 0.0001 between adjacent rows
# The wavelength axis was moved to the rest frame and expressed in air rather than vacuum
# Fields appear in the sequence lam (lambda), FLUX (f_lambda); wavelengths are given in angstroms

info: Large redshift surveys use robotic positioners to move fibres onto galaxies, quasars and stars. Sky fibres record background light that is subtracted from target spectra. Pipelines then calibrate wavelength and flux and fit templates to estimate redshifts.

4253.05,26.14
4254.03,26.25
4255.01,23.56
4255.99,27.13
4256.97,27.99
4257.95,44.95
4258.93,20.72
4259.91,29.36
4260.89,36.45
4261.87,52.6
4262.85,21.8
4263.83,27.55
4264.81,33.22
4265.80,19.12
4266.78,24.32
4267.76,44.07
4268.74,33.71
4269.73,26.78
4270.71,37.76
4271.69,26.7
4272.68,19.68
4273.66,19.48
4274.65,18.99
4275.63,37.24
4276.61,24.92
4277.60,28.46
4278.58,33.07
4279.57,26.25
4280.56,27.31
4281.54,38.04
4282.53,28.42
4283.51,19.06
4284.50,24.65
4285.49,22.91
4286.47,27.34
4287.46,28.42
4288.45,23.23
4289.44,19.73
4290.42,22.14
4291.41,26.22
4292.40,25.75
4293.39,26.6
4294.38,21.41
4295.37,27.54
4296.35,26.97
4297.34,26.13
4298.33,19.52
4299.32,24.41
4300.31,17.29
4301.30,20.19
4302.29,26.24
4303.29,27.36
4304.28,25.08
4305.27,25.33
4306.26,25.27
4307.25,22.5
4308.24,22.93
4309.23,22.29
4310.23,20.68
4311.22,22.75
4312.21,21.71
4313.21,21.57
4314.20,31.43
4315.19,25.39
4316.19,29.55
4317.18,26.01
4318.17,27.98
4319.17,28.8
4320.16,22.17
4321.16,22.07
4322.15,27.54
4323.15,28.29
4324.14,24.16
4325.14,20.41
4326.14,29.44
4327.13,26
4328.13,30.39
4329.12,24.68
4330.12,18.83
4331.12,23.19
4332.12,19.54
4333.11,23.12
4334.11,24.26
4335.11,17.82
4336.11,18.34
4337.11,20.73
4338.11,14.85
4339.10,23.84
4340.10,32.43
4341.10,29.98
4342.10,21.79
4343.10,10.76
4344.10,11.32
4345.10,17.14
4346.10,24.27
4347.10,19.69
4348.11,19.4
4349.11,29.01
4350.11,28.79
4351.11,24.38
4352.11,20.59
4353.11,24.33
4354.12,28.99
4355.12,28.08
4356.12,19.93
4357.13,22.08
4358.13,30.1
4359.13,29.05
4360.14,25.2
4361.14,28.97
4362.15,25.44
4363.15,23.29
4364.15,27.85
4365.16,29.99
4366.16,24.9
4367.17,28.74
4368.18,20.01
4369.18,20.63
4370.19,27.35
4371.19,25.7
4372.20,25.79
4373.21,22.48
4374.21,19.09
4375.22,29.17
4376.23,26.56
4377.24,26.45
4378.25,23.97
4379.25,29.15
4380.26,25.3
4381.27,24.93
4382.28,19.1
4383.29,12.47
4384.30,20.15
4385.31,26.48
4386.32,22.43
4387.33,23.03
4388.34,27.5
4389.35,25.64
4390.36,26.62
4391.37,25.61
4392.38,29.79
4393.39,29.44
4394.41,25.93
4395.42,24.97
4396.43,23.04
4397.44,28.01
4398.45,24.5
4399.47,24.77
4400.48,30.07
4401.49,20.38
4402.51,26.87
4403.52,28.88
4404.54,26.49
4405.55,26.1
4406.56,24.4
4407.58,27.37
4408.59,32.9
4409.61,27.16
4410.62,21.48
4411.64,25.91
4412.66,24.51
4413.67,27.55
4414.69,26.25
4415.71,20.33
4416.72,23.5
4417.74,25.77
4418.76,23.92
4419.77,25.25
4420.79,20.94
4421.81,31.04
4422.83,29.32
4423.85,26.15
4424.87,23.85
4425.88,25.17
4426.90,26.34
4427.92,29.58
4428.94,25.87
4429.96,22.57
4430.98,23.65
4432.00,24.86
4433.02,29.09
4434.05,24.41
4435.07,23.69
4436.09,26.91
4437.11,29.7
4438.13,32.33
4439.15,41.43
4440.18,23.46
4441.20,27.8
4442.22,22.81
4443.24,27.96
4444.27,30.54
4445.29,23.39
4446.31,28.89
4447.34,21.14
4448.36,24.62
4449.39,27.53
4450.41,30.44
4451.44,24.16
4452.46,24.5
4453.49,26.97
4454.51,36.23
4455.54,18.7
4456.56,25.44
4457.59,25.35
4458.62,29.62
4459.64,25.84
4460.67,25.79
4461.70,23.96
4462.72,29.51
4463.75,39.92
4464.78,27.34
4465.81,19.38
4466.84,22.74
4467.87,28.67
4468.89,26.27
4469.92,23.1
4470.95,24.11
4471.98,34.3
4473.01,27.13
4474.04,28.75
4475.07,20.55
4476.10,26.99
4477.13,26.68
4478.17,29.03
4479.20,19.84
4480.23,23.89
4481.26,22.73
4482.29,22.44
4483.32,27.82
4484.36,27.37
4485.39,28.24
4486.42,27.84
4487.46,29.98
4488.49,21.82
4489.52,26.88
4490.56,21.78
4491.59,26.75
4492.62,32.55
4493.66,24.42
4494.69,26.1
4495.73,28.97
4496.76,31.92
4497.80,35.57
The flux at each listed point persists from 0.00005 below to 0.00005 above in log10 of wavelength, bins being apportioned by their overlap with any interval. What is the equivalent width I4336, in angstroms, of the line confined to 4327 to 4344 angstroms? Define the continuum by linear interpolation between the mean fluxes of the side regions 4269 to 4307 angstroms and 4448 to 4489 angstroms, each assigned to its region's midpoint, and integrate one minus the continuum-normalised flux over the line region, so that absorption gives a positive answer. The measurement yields 2.5 angstroms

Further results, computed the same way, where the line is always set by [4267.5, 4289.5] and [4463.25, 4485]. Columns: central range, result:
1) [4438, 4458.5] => -0.6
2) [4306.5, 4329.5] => 1.8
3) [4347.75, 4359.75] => 0.7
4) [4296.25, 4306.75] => 1.4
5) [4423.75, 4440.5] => -0.4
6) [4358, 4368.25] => 0.1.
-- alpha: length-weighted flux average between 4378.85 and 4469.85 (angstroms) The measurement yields 26.1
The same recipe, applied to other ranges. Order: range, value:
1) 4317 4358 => 23.3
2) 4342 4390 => 23.9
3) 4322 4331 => 25.3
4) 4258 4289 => 28.7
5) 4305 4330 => 25.1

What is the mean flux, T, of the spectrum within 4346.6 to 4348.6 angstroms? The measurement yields 19.5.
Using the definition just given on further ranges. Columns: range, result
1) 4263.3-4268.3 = 29.7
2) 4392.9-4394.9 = 27.6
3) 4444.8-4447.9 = 24.5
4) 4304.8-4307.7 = 24.4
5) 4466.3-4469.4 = 25.9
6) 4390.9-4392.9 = 27.8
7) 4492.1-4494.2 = 28.5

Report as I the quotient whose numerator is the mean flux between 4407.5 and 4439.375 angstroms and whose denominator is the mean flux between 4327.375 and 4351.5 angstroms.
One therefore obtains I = 1.20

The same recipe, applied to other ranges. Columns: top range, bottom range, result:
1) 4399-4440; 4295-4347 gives 1.12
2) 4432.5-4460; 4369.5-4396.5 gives 1.10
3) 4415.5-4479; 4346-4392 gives 1.07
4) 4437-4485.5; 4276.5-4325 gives 1.06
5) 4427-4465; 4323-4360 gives 1.17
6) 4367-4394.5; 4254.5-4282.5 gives 0.83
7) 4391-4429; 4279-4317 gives 1.05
